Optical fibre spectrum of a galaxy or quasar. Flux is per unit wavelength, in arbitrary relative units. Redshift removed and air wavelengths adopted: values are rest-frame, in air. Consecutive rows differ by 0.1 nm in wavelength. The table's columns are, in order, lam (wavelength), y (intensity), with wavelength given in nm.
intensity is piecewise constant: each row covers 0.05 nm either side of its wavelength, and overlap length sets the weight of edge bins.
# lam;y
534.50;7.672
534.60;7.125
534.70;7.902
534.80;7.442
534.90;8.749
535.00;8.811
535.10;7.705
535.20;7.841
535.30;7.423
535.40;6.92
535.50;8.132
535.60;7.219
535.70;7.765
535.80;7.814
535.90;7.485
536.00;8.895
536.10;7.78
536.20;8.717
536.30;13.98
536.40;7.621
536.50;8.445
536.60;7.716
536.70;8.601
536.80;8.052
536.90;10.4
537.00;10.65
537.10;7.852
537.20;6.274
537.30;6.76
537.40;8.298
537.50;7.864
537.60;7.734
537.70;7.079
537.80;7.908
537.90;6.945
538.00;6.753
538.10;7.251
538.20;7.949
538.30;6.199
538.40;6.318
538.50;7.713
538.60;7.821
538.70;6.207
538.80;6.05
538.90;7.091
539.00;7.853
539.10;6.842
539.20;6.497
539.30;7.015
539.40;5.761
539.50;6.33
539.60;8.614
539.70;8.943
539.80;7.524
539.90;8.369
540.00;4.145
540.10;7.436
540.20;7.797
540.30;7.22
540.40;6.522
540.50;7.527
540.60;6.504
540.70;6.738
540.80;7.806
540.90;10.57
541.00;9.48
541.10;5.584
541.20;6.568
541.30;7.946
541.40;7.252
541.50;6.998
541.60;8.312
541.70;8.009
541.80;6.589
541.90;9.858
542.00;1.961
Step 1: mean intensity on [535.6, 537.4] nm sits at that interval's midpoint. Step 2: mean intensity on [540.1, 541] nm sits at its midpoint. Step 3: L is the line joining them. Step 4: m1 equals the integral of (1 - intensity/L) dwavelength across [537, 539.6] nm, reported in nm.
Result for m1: 0.31 nm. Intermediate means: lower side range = 8.48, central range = 7.15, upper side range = 7.68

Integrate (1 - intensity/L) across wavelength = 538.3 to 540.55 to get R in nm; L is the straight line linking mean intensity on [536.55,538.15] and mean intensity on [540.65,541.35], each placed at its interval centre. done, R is 0.23 nm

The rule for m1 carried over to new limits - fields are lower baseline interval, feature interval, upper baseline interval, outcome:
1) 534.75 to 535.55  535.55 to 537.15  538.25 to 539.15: -0.244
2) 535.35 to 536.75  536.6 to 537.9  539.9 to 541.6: 0.006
